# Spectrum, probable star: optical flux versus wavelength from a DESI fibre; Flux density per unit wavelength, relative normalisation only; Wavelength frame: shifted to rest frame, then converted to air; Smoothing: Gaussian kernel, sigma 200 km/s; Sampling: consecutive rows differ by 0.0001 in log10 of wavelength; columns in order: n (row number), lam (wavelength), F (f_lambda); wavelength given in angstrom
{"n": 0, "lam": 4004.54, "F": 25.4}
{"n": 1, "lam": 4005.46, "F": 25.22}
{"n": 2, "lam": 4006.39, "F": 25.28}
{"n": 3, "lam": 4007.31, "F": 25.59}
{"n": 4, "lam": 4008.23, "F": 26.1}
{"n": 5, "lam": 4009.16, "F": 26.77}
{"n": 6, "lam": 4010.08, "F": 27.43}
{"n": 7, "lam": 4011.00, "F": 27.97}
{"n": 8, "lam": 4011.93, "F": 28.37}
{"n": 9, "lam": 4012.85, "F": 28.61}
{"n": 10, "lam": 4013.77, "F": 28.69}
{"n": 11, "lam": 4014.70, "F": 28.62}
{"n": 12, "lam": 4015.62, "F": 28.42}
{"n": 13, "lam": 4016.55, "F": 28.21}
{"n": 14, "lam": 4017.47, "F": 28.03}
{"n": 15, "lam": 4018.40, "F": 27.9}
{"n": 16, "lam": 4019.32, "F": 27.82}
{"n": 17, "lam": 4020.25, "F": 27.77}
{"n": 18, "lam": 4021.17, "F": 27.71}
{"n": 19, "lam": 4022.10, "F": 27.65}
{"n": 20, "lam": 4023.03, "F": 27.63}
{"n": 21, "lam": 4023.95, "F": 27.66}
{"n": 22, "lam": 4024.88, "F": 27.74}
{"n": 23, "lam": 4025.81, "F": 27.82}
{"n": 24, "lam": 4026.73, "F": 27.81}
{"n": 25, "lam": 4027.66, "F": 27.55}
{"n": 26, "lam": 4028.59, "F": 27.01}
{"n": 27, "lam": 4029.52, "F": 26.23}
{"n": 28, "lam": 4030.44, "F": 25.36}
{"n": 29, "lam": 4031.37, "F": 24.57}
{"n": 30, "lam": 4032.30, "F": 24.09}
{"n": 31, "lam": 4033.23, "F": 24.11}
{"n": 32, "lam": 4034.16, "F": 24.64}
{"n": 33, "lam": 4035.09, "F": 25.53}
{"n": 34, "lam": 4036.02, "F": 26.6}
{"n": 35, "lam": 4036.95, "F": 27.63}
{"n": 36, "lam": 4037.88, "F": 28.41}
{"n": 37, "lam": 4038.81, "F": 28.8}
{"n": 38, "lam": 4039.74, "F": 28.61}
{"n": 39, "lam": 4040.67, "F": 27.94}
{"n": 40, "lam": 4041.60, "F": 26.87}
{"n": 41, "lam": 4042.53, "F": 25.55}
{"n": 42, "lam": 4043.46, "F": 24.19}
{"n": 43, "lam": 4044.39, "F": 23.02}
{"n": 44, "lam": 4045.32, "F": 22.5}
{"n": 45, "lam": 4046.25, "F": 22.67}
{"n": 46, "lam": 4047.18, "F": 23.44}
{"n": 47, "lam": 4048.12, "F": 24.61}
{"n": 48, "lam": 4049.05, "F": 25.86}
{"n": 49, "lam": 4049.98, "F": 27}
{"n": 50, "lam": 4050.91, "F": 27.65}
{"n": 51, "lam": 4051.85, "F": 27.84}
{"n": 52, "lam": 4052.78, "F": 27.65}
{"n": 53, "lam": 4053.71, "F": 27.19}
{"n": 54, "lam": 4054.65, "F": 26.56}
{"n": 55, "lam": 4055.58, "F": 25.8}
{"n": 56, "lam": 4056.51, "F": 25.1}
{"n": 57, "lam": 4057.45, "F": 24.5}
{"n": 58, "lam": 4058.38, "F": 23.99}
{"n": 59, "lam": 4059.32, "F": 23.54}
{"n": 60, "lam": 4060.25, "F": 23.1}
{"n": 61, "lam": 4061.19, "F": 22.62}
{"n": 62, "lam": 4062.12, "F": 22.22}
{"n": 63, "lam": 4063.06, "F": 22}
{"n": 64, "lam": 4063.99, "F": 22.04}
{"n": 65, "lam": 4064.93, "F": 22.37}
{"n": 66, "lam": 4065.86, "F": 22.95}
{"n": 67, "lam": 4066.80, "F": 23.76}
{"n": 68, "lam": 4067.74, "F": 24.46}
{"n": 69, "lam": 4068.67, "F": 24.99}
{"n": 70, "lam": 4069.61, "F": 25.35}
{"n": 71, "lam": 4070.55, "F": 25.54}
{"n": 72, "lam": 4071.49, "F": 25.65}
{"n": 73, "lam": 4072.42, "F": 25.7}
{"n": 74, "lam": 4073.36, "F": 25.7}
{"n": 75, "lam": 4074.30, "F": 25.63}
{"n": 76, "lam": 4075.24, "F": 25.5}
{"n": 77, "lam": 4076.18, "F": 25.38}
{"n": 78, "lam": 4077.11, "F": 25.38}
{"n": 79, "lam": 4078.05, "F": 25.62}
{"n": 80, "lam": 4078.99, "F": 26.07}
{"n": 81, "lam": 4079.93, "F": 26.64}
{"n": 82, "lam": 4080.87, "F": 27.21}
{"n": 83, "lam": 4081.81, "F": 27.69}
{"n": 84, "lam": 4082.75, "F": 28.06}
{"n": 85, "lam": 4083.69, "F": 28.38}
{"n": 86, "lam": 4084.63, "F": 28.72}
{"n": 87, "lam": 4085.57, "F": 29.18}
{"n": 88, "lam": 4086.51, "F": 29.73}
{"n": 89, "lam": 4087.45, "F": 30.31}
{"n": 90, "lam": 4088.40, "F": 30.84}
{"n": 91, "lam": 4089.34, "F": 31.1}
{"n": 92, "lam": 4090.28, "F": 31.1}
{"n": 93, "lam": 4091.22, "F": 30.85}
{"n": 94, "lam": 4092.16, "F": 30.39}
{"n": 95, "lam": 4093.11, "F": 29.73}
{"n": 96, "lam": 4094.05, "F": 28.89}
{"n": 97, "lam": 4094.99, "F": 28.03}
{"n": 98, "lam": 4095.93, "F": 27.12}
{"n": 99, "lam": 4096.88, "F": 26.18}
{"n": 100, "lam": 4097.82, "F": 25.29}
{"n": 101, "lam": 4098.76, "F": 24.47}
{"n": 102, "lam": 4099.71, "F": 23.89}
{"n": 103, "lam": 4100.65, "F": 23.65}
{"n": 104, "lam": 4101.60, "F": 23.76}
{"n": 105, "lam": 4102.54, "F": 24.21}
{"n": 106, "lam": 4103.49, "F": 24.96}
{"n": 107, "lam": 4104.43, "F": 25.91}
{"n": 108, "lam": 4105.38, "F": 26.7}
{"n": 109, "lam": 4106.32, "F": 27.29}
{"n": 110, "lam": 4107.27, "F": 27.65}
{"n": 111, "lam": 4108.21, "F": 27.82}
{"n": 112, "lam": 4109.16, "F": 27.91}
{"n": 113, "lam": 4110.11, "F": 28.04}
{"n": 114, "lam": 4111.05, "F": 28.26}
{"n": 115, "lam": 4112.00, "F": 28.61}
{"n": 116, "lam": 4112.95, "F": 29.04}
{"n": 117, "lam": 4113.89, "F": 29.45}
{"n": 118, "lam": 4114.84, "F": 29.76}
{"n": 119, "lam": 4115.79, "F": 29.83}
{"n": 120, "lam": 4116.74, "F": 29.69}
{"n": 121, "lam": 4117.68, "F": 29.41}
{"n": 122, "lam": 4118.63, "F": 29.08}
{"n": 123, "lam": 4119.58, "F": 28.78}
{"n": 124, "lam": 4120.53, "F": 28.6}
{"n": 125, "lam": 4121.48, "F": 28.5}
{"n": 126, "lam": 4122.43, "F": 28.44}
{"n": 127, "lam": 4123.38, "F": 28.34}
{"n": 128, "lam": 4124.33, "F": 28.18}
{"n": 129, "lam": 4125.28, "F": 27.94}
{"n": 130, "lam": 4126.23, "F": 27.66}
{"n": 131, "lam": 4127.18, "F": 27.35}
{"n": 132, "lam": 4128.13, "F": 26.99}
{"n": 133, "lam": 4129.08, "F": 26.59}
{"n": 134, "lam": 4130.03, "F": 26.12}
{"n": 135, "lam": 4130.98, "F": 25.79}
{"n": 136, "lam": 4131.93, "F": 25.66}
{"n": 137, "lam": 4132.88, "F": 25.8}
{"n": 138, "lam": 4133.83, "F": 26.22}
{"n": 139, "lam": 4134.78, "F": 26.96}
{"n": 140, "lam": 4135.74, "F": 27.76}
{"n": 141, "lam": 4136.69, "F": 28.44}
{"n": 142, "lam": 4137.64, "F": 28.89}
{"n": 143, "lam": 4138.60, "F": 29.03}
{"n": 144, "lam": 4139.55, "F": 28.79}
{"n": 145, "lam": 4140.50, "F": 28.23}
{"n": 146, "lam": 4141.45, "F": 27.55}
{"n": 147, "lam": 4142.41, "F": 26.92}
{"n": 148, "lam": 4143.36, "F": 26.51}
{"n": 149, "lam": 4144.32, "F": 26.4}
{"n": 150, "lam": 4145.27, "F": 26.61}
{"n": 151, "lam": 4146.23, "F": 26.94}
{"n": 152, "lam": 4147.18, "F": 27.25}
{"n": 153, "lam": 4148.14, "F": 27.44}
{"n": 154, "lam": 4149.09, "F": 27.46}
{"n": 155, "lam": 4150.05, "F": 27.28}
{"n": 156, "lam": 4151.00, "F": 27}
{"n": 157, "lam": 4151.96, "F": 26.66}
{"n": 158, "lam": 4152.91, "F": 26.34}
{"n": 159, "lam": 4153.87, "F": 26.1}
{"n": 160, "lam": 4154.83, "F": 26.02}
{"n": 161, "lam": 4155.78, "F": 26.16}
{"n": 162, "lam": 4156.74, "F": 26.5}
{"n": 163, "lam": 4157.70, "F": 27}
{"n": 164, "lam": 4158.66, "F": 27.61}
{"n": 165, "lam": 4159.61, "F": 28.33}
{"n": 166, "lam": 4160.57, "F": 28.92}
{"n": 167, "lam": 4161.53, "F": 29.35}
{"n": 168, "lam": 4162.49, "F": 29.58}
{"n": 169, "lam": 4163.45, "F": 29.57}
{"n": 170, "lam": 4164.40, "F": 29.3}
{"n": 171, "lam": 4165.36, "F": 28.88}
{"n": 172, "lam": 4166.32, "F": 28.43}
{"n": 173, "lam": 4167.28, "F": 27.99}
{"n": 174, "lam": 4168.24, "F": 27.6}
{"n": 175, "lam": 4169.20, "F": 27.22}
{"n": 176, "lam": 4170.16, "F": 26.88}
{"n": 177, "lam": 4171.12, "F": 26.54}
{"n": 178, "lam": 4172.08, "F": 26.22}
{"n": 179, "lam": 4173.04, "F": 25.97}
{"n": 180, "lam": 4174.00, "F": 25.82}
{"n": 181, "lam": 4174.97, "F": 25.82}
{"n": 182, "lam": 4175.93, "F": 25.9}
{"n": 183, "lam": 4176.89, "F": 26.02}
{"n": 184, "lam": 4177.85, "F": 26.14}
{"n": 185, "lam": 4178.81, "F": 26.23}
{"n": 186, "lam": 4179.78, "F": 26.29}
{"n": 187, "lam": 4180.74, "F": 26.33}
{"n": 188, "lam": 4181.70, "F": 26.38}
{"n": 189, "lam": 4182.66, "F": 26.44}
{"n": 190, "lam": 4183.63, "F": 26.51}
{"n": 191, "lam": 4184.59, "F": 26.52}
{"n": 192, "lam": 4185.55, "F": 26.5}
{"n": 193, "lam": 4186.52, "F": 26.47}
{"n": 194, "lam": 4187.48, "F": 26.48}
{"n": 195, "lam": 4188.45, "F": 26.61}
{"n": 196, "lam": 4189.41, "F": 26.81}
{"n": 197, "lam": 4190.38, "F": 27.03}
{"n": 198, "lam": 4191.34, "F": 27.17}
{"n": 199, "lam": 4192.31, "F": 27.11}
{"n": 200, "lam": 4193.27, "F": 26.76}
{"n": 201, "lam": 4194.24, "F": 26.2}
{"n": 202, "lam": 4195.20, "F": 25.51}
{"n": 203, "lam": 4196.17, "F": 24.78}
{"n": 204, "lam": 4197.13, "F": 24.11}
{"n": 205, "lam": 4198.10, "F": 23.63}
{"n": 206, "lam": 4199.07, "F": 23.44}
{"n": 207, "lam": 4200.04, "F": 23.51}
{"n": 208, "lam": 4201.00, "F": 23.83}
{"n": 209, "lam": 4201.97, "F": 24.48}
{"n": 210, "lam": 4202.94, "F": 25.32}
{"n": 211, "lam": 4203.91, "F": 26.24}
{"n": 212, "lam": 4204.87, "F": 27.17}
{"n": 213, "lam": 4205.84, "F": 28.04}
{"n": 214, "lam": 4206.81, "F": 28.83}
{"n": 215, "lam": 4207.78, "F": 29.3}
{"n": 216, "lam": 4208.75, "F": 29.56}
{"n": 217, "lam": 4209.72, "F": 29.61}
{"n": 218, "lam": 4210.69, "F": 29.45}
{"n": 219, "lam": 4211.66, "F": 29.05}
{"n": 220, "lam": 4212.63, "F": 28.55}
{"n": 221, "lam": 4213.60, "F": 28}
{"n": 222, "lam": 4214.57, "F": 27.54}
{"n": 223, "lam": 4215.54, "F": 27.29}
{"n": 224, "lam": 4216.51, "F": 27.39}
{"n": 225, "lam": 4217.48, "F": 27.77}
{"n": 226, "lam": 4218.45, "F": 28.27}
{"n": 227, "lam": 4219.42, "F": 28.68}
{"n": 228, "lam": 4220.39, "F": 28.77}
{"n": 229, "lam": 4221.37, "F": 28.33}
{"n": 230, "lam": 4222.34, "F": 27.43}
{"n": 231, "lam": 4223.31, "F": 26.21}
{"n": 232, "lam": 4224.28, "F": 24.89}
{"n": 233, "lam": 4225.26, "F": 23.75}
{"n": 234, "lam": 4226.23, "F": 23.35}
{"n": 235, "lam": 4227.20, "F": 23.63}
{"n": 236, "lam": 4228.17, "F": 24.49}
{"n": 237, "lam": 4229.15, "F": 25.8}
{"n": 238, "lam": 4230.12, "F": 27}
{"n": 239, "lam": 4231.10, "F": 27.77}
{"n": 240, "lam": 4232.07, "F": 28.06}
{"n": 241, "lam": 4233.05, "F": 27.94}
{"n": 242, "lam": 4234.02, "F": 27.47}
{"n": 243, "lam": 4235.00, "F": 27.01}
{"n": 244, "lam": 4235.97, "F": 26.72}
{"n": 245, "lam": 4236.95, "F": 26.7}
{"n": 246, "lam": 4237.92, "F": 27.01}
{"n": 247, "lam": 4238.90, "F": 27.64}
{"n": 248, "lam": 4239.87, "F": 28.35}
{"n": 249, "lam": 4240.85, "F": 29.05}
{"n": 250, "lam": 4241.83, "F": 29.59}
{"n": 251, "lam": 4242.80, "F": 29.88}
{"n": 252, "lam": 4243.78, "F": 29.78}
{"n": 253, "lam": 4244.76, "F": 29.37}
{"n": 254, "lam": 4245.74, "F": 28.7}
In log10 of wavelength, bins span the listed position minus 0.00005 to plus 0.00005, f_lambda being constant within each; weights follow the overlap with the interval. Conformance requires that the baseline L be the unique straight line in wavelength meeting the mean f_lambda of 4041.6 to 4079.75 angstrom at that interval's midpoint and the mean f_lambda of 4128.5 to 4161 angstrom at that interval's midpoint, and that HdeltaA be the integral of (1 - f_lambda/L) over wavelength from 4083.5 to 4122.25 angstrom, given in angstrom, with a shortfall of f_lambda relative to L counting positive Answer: -3.2 angstrom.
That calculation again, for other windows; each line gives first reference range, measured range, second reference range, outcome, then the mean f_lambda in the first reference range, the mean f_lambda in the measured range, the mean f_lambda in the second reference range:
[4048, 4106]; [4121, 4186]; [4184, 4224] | -1.4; 26.2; 27.2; 26.9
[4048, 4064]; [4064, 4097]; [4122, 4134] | -1.7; 25.1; 27.1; 27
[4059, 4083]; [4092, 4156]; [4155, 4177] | -2.5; 24.8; 27.3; 27.5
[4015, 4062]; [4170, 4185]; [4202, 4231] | 0.4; 26.2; 26.2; 27.2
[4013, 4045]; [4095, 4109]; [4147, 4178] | 0.7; 26.9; 25.8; 27.3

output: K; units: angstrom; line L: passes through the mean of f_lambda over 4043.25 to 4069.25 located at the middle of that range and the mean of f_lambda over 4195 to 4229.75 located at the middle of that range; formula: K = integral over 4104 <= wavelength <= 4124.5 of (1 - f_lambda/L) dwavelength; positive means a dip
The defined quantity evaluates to -2.61 angstrom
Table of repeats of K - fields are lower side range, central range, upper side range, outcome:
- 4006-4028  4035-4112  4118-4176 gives 3.62 angstrom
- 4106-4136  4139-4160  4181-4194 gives 0.25 angstrom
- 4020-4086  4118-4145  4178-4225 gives -1.27 angstrom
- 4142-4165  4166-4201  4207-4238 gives 1.53 angstrom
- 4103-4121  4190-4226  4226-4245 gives 0.97 angstrom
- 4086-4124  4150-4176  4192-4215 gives -0.11 angstrom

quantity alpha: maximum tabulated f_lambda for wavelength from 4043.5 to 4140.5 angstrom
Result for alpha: 31.1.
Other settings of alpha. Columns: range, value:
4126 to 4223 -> 29.61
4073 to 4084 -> 28.38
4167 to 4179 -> 27.99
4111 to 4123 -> 29.83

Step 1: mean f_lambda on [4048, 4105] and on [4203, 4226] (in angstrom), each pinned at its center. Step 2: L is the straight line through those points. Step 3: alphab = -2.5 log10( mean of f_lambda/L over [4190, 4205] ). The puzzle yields 0.09 mag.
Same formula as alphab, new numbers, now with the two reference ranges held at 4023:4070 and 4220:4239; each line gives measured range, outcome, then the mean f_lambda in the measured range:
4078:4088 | -0.10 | 28.1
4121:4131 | -0.07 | 27.5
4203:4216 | -0.08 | 28.3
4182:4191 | -0.02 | 26.6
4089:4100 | -0.10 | 28.1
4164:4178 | -0.04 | 27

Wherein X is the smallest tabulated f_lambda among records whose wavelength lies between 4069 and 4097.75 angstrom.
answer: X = 25.35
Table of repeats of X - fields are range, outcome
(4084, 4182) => 23.65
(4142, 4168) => 26.02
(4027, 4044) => 24.09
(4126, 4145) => 25.66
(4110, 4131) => 25.79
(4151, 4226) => 23.44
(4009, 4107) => 22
